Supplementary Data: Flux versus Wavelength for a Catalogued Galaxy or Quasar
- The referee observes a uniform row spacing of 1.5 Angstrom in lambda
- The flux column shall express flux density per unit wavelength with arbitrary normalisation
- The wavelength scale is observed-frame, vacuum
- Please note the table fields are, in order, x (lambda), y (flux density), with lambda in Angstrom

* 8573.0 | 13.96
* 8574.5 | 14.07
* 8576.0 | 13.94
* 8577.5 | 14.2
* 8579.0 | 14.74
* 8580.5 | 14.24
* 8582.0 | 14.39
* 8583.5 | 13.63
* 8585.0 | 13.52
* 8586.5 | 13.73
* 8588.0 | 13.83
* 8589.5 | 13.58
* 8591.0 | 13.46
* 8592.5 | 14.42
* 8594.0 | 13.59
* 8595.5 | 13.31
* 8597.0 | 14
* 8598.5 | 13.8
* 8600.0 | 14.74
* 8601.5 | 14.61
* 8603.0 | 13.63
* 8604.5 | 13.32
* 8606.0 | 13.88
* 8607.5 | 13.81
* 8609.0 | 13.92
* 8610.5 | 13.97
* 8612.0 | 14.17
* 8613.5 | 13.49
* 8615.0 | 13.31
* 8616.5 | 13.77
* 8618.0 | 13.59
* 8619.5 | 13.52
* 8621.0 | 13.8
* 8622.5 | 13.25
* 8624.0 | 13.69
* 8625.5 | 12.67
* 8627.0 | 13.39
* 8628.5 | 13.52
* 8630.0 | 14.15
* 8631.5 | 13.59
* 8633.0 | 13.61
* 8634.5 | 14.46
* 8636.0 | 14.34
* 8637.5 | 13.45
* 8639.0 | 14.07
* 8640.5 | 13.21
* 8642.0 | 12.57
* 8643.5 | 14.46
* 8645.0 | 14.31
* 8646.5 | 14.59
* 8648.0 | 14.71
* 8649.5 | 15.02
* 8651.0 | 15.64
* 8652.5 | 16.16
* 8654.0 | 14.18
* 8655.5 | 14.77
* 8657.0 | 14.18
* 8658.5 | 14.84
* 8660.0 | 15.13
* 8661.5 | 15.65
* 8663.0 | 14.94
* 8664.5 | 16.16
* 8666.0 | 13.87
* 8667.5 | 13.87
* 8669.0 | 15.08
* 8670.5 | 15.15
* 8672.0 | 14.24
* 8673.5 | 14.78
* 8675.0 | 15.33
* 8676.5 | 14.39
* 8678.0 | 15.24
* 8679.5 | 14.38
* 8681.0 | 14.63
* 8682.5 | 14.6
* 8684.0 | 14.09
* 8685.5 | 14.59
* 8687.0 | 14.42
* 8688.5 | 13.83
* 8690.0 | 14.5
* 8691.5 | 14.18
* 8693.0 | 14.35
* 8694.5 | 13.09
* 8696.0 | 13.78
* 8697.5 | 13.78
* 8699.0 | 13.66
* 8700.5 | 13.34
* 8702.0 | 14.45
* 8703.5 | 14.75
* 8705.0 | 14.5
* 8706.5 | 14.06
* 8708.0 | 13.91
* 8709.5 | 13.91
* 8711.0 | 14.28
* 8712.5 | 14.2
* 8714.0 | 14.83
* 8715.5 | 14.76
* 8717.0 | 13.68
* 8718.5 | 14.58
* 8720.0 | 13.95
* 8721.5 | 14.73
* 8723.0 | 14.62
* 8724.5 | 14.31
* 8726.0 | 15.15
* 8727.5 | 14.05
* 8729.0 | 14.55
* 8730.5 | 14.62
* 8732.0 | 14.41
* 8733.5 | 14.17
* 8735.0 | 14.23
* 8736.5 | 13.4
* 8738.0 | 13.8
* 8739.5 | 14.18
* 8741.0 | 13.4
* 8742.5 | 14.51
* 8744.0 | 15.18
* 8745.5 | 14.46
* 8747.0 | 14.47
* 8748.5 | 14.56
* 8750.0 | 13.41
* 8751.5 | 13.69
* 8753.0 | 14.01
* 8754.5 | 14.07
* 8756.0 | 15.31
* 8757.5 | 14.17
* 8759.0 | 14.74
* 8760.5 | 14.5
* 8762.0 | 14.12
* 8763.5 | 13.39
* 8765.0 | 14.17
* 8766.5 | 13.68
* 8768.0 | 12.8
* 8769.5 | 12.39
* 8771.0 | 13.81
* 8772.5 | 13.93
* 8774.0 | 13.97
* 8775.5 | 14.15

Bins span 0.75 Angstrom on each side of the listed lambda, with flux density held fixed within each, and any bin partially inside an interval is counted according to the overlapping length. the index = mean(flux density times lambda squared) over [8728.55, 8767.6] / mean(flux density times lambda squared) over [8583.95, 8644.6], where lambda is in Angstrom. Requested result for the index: 1.1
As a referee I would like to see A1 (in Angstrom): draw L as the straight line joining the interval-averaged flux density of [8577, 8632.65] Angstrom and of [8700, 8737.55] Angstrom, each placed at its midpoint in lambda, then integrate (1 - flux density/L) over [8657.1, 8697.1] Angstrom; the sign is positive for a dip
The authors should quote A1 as -1.3 Angstrom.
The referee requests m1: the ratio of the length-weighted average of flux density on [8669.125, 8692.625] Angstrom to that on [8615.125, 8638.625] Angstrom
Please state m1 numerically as 1.1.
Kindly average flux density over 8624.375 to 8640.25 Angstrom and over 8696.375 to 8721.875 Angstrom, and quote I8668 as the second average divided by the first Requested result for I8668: 1.03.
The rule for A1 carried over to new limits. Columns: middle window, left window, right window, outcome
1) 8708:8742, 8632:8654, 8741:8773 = -0.3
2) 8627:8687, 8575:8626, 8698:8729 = -1.9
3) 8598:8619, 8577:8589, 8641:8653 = 0.6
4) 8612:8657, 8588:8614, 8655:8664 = 1.6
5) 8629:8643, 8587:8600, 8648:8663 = 0.9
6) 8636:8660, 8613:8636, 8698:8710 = -1.2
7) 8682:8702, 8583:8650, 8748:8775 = -0.2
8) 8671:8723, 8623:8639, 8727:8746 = -1.0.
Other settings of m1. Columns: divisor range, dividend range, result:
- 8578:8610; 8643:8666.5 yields 1.07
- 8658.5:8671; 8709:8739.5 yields 0.96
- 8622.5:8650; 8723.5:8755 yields 1.03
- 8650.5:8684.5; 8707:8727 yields 0.97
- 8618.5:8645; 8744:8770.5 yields 1.03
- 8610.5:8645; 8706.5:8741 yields 1.04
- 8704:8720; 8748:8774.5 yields 0.98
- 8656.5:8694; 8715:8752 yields 0.97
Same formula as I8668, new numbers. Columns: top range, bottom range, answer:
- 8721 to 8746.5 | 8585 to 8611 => 1.04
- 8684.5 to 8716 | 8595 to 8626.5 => 1.03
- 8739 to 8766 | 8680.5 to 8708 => 1.01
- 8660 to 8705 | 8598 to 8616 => 1.04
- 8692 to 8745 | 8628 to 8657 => 1.00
